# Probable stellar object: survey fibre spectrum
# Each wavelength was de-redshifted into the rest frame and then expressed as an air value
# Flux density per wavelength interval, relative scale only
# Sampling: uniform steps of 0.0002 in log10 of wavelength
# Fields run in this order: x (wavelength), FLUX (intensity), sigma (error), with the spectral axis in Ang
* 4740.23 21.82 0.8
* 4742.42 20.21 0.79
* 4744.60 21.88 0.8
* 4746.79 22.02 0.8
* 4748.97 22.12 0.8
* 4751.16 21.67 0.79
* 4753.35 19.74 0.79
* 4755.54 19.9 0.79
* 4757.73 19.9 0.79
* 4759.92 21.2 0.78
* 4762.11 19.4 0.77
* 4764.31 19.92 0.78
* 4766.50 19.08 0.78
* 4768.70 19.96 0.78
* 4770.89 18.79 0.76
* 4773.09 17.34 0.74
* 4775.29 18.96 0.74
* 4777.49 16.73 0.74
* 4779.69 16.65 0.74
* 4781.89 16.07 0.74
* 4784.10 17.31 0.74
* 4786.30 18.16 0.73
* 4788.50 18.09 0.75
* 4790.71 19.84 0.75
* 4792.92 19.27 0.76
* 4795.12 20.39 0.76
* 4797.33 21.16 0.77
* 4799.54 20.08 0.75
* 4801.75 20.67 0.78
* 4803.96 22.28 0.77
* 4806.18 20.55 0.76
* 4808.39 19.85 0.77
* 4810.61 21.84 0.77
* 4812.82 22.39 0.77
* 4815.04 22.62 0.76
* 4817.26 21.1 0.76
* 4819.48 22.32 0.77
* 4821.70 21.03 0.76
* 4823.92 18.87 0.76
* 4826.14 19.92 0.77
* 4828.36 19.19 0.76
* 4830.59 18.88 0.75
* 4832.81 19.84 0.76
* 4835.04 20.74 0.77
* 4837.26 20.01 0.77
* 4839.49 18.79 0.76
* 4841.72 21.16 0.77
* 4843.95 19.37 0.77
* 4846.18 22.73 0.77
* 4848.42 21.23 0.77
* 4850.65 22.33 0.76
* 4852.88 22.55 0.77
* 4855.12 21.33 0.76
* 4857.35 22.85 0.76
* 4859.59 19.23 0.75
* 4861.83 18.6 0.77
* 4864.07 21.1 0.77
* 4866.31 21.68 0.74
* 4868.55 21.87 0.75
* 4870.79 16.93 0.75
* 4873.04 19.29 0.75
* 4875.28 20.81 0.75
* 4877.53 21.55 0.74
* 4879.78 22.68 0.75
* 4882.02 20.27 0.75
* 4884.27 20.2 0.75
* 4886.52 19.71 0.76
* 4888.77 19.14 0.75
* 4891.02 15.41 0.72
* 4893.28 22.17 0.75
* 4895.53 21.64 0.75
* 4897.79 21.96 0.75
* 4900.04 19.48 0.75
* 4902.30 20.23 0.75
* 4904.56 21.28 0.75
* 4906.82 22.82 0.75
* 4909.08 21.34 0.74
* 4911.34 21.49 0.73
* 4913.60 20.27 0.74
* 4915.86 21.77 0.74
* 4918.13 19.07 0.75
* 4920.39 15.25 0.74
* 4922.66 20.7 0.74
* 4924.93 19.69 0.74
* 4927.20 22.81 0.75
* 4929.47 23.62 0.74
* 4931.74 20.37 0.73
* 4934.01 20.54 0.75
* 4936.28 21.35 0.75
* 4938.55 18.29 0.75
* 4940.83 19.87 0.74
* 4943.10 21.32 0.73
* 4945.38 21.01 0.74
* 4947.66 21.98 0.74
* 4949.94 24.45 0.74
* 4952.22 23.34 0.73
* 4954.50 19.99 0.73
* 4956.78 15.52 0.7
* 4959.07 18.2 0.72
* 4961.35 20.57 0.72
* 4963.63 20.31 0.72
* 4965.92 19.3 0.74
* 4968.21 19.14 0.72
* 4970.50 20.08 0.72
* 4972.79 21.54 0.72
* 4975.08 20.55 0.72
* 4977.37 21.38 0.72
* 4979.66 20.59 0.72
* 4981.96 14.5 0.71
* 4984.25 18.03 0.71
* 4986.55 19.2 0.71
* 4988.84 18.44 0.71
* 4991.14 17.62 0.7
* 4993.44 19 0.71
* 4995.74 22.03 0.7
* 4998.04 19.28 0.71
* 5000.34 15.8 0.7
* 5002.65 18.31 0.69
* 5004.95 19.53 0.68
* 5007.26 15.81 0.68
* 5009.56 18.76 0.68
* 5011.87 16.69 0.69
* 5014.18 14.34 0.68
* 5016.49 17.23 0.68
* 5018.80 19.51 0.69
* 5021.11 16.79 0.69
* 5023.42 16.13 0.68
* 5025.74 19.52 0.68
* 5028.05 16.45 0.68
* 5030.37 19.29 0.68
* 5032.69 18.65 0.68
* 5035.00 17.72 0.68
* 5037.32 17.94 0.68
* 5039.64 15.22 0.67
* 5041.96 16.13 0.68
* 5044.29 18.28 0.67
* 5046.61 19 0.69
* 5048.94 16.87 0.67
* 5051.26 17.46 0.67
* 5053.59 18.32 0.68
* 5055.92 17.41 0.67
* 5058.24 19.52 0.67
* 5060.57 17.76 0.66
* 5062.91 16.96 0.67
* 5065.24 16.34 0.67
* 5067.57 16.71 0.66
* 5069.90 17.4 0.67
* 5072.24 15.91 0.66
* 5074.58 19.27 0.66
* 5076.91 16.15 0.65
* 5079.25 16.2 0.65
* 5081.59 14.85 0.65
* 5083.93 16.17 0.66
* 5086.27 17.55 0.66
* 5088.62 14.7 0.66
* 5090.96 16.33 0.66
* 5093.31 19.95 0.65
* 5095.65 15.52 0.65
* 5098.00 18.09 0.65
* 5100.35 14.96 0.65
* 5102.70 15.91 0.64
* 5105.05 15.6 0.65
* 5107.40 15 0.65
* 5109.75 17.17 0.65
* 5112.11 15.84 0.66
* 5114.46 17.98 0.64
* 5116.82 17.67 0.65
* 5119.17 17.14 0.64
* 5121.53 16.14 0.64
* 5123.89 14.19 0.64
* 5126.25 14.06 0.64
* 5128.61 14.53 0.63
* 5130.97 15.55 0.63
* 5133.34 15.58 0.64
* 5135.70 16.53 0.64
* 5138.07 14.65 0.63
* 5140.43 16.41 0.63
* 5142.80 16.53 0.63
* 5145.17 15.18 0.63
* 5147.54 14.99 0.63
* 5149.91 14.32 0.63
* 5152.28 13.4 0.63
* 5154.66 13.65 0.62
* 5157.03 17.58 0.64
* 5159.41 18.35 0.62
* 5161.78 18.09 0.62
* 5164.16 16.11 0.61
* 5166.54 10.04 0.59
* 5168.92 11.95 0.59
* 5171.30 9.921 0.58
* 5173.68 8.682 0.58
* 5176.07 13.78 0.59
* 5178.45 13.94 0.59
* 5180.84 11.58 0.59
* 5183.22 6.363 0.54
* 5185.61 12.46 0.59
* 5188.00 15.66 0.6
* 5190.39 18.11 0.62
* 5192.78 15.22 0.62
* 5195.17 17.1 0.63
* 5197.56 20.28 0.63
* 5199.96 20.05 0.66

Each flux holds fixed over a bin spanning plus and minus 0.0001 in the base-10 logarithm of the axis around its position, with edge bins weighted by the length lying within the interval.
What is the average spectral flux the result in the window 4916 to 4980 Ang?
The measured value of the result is 20.4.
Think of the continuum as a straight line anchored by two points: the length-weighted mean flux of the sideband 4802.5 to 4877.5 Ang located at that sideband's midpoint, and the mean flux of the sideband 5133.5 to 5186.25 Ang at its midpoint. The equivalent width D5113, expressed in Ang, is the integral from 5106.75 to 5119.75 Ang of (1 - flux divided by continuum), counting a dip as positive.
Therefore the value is -1.7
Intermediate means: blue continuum 20.7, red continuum 13.9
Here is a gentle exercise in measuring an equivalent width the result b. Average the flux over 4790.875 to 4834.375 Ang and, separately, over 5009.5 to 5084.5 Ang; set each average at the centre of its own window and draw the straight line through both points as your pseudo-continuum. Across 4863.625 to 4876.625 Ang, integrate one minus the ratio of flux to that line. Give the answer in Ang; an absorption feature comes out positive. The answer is -0.3 Ang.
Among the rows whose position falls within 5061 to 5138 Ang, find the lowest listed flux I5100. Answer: 14.06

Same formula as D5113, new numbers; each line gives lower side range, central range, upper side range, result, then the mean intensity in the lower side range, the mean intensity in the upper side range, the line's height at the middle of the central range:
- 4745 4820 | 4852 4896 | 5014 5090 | -3.3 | 19.9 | 17.2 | 19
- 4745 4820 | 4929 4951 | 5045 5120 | -3.4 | 19.9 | 16.9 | 18.4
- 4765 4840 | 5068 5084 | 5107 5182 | -0.8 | 19.7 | 14.9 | 15.8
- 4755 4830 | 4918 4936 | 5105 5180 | -2.5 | 19.7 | 15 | 17.9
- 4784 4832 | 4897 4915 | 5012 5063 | -1.8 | 20.3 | 17.6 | 19.1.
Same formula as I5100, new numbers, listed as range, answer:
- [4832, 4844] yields 18.79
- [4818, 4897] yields 15.41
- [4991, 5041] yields 14.34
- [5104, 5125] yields 14.19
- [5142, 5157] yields 13.4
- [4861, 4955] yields 15.25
